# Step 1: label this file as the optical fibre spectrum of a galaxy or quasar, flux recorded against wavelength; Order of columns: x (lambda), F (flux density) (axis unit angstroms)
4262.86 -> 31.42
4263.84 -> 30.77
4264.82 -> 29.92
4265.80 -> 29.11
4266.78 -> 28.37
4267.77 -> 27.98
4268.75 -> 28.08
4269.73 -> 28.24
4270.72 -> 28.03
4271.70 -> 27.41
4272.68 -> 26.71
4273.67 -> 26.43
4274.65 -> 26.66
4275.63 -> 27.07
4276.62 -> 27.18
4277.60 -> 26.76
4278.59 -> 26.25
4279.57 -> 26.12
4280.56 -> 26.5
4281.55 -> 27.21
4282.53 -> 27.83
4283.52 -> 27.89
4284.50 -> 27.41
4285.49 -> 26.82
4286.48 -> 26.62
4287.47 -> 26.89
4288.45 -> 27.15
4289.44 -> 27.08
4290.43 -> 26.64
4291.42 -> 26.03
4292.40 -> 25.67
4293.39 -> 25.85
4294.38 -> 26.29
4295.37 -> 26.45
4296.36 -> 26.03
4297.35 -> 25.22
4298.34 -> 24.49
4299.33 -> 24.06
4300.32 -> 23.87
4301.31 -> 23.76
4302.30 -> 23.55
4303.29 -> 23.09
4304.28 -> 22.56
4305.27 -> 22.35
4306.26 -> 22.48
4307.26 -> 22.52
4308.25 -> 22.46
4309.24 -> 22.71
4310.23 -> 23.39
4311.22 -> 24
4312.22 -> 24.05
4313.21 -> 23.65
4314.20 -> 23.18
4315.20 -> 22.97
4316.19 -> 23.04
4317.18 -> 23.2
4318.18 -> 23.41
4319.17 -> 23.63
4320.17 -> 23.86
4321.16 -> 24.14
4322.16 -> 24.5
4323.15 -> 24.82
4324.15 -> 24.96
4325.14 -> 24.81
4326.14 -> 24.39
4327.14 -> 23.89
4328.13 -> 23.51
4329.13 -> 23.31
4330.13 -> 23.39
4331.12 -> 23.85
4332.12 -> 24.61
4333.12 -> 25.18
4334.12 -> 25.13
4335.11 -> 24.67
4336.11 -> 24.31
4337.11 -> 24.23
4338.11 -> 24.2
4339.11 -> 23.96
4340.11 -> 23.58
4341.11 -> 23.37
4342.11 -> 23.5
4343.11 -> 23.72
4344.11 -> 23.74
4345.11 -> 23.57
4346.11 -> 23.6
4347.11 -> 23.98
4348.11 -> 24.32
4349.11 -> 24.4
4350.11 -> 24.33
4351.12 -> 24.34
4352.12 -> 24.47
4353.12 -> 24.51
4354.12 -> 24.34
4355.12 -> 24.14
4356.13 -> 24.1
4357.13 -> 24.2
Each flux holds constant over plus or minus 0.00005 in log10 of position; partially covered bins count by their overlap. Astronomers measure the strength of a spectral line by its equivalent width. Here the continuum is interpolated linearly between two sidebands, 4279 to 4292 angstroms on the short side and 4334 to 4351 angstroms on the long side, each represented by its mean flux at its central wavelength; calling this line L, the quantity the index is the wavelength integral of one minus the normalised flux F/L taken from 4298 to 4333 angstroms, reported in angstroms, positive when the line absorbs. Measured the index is 2.4 angstroms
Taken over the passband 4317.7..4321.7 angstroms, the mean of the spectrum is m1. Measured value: 23.8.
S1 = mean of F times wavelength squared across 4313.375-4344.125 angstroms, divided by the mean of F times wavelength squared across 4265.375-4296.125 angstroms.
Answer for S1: 0.9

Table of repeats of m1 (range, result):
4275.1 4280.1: 26.7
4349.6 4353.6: 24.4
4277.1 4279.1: 26.6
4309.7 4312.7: 23.8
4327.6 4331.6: 23.6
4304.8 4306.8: 22.3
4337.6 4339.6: 24.1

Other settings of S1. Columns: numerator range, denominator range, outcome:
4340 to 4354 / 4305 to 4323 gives 1.04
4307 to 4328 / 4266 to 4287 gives 0.89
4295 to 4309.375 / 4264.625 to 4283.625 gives 0.88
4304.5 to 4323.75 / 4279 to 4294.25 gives 0.88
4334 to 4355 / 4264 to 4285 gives 0.90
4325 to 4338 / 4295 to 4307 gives 1.03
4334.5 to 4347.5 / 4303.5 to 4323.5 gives 1.04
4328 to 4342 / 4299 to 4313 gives 1.05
